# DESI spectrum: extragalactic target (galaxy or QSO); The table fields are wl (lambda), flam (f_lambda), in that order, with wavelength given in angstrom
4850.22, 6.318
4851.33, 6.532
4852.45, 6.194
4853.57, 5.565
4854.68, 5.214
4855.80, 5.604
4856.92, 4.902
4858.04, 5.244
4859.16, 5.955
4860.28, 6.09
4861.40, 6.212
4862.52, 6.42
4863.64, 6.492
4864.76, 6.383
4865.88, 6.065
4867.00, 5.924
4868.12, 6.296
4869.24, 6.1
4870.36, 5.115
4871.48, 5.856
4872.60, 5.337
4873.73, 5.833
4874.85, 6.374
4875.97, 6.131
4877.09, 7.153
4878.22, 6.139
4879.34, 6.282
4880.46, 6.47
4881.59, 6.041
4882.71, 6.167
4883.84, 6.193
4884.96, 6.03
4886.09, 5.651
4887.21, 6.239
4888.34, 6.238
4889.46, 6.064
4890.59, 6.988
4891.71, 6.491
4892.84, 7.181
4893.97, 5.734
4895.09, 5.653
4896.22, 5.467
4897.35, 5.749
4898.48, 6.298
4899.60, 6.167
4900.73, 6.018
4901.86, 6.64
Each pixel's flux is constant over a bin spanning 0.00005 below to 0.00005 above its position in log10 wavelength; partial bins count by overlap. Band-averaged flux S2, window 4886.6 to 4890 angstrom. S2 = 6.18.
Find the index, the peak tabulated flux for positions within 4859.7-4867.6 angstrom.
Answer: 6.492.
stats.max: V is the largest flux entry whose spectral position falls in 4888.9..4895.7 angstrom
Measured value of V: 7.181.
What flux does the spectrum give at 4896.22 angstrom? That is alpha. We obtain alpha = 5.467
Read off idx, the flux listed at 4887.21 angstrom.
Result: 6.239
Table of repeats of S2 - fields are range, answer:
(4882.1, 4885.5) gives 6.14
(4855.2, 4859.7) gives 5.41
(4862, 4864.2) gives 6.46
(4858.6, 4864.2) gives 6.23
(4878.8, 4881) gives 6.39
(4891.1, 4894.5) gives 6.48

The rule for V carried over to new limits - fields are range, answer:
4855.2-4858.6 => 5.604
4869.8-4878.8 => 7.153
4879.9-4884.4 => 6.47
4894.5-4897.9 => 5.749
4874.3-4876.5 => 6.374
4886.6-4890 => 6.239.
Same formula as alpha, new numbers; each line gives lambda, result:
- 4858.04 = 5.244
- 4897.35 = 5.749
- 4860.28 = 6.09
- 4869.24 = 6.1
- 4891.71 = 6.491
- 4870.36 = 5.115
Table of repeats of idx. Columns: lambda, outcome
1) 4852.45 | 6.194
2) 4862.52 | 6.42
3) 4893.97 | 5.734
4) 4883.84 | 6.193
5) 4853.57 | 5.565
